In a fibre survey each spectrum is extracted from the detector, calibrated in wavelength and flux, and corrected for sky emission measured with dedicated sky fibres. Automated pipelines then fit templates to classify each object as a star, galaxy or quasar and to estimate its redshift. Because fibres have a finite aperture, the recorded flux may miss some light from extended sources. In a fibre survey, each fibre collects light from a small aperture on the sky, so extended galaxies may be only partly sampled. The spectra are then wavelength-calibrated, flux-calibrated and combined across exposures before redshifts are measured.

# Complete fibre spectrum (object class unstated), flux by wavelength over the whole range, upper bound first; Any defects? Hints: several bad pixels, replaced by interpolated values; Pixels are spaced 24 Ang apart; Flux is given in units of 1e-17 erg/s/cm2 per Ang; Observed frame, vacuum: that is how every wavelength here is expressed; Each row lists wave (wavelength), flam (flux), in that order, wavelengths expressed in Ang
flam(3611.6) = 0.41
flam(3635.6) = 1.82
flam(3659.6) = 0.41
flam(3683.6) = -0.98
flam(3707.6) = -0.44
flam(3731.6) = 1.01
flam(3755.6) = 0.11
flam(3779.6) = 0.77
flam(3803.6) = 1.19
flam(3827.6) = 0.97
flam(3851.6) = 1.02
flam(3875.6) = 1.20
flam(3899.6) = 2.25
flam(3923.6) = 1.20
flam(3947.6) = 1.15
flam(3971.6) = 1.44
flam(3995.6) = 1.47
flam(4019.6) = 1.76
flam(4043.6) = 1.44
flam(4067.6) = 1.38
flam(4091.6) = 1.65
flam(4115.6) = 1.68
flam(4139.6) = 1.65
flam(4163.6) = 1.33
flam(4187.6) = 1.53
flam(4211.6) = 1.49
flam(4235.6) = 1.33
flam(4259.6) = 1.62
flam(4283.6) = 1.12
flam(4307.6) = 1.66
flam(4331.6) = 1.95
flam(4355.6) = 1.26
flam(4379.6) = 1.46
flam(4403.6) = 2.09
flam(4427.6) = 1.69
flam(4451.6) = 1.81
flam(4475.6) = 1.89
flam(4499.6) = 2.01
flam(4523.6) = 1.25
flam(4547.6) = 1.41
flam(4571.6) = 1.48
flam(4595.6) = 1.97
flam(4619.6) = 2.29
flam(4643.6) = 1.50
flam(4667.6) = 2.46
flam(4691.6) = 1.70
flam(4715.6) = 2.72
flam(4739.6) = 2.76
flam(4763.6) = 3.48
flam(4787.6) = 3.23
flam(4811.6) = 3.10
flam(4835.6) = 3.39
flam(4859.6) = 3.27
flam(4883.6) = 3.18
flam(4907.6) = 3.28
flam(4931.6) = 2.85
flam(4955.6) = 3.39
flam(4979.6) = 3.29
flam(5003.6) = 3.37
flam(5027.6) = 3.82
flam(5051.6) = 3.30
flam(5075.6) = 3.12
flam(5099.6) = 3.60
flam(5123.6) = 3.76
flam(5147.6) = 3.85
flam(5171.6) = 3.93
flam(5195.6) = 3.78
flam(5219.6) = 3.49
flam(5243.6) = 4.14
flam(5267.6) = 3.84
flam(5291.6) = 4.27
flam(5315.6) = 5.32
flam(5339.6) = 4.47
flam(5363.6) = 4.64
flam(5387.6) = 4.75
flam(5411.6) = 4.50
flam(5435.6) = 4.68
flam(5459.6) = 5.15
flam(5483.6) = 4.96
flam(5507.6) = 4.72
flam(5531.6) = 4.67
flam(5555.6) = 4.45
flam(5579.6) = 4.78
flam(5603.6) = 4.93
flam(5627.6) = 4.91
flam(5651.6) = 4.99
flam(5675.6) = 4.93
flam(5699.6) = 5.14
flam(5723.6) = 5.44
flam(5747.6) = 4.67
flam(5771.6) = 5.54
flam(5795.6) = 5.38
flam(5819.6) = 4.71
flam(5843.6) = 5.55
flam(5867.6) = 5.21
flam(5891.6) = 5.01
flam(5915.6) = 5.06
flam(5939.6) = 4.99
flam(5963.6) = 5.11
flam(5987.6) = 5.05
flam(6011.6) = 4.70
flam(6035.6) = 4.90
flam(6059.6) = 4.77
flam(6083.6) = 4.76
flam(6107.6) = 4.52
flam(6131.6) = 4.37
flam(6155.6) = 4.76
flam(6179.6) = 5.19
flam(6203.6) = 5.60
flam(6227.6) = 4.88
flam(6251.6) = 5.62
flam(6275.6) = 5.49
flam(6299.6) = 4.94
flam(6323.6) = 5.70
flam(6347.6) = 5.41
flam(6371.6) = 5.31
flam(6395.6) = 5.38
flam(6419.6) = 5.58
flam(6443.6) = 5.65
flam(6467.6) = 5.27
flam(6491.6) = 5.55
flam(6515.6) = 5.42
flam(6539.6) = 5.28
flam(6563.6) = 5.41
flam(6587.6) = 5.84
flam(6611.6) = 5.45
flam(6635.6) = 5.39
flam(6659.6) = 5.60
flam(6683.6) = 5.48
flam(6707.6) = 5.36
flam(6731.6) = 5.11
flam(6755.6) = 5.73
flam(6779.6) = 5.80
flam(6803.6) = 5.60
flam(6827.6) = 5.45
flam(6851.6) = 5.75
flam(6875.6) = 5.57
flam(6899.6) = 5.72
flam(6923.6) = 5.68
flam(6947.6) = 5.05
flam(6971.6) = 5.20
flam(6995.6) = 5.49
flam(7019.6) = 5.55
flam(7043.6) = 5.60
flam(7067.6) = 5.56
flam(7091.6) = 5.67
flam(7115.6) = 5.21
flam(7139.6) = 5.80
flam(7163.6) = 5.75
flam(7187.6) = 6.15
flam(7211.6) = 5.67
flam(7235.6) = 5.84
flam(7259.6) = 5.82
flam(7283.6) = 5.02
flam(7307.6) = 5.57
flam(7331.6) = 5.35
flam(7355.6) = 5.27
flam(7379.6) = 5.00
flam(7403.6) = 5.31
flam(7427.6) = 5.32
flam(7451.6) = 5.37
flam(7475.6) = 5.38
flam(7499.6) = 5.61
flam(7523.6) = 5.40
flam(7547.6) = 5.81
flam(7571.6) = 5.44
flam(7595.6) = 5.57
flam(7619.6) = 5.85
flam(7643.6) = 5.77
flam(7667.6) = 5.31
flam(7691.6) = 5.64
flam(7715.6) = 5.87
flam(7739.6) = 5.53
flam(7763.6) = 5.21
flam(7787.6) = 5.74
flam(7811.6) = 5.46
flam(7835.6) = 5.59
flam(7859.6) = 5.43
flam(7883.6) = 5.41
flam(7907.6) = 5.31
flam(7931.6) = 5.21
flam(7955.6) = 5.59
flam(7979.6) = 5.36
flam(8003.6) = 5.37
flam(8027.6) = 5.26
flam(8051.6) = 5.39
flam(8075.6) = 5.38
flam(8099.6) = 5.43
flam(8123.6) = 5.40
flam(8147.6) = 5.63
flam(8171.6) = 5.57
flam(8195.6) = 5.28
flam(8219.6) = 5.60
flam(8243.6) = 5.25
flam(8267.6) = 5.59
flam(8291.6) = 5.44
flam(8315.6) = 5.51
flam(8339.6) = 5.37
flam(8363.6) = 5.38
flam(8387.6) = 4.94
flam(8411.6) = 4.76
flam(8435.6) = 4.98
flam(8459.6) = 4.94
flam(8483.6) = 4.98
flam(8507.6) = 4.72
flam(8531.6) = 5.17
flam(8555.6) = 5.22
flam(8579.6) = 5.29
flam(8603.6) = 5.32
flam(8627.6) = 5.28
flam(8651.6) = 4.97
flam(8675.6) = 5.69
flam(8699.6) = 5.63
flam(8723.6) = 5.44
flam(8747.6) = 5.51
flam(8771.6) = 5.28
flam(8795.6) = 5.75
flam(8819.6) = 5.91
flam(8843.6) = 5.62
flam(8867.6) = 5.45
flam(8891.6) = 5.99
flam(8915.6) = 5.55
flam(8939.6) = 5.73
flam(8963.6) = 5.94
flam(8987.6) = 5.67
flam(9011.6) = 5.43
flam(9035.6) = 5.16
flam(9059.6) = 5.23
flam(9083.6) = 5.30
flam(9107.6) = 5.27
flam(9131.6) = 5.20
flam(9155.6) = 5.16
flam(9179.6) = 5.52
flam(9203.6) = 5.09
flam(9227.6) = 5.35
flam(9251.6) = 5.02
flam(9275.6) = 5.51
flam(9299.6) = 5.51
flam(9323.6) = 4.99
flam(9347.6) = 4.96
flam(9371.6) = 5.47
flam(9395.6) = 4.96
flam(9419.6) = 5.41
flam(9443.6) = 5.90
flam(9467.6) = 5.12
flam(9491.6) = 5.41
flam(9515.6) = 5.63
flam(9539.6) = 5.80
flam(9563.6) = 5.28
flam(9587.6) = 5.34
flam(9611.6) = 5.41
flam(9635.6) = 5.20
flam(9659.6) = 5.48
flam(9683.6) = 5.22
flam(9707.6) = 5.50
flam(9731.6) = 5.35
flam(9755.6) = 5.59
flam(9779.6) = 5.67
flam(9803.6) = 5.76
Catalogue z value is 0.18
